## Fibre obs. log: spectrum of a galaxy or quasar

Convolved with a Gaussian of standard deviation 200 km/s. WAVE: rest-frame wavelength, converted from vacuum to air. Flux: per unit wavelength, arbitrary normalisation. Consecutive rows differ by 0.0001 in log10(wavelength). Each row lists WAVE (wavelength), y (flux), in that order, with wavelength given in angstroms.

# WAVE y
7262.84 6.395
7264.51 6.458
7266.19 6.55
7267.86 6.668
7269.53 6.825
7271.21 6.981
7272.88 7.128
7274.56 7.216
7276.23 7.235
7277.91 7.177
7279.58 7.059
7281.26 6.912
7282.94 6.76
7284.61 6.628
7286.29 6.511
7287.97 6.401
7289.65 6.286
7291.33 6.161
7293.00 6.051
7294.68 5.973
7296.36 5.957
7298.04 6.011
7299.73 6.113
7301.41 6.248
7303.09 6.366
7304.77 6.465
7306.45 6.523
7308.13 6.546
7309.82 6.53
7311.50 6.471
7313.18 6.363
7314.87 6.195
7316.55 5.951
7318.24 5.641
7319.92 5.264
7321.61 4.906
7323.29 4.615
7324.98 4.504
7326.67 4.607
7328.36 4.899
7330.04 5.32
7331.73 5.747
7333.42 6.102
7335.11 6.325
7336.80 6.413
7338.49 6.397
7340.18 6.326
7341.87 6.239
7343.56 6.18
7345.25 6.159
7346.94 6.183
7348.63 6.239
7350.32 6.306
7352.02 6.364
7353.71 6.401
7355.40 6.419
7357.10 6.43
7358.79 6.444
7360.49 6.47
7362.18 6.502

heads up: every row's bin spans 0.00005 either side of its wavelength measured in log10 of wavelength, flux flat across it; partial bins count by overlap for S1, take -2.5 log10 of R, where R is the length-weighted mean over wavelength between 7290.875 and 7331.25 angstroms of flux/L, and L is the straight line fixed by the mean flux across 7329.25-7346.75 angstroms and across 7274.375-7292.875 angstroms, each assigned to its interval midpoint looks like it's 0.11 mag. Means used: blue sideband 6.72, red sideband 6.12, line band 5.82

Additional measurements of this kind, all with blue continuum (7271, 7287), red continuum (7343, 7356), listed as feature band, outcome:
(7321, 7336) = 0.232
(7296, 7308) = 0.079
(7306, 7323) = 0.111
